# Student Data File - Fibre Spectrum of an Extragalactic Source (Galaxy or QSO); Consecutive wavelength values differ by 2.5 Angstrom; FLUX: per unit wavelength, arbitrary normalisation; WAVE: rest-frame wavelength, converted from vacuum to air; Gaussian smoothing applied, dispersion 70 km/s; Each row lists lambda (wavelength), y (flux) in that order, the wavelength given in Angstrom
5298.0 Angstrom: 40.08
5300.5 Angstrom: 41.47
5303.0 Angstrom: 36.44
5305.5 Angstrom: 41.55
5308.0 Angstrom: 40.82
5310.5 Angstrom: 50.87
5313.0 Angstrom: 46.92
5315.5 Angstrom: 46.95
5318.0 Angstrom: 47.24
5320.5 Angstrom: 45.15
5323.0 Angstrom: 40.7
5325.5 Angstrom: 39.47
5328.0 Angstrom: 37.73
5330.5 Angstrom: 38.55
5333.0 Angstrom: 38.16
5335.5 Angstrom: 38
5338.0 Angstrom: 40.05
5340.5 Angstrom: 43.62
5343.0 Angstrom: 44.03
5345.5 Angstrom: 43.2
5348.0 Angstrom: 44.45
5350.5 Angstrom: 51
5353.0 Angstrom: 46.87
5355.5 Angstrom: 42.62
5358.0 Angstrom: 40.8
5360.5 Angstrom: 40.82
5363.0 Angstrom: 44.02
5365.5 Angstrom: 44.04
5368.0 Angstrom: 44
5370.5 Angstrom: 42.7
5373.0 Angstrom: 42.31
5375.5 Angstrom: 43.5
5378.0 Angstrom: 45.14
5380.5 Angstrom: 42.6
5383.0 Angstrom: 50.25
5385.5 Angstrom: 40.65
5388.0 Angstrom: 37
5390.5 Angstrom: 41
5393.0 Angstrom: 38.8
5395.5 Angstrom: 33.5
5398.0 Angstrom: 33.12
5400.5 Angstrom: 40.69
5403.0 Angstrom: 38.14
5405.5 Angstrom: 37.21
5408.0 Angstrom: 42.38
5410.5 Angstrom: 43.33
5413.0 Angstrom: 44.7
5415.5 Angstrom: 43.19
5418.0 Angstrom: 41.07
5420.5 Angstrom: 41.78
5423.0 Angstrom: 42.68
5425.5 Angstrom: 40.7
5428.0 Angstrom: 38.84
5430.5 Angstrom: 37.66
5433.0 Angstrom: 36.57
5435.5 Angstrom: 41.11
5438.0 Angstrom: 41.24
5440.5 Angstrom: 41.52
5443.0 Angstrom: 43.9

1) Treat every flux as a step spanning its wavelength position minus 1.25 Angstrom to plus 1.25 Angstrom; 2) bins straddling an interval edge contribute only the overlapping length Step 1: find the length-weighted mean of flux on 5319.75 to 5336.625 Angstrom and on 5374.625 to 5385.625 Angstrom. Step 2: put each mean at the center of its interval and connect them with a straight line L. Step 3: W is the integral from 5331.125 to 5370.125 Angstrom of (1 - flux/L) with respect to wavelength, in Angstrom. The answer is -1.1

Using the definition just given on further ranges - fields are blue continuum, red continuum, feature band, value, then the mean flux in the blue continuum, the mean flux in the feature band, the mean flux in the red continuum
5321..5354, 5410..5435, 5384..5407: 1.86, 42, 38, 41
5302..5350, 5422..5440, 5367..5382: -0.80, 42.5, 43.5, 39.9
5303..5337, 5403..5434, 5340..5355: -1.31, 42.2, 45.5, 40.8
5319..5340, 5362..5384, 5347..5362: -0.72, 40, 44.4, 44.2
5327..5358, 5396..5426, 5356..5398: -0.24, 42.3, 41.7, 40.6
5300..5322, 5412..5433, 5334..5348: 0.45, 44.2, 42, 41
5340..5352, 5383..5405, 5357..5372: -0.01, 45.4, 42.8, 38.5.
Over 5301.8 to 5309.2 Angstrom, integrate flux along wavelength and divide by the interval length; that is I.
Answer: 39.6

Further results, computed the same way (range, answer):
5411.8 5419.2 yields 43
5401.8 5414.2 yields 41.1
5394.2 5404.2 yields 36.4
